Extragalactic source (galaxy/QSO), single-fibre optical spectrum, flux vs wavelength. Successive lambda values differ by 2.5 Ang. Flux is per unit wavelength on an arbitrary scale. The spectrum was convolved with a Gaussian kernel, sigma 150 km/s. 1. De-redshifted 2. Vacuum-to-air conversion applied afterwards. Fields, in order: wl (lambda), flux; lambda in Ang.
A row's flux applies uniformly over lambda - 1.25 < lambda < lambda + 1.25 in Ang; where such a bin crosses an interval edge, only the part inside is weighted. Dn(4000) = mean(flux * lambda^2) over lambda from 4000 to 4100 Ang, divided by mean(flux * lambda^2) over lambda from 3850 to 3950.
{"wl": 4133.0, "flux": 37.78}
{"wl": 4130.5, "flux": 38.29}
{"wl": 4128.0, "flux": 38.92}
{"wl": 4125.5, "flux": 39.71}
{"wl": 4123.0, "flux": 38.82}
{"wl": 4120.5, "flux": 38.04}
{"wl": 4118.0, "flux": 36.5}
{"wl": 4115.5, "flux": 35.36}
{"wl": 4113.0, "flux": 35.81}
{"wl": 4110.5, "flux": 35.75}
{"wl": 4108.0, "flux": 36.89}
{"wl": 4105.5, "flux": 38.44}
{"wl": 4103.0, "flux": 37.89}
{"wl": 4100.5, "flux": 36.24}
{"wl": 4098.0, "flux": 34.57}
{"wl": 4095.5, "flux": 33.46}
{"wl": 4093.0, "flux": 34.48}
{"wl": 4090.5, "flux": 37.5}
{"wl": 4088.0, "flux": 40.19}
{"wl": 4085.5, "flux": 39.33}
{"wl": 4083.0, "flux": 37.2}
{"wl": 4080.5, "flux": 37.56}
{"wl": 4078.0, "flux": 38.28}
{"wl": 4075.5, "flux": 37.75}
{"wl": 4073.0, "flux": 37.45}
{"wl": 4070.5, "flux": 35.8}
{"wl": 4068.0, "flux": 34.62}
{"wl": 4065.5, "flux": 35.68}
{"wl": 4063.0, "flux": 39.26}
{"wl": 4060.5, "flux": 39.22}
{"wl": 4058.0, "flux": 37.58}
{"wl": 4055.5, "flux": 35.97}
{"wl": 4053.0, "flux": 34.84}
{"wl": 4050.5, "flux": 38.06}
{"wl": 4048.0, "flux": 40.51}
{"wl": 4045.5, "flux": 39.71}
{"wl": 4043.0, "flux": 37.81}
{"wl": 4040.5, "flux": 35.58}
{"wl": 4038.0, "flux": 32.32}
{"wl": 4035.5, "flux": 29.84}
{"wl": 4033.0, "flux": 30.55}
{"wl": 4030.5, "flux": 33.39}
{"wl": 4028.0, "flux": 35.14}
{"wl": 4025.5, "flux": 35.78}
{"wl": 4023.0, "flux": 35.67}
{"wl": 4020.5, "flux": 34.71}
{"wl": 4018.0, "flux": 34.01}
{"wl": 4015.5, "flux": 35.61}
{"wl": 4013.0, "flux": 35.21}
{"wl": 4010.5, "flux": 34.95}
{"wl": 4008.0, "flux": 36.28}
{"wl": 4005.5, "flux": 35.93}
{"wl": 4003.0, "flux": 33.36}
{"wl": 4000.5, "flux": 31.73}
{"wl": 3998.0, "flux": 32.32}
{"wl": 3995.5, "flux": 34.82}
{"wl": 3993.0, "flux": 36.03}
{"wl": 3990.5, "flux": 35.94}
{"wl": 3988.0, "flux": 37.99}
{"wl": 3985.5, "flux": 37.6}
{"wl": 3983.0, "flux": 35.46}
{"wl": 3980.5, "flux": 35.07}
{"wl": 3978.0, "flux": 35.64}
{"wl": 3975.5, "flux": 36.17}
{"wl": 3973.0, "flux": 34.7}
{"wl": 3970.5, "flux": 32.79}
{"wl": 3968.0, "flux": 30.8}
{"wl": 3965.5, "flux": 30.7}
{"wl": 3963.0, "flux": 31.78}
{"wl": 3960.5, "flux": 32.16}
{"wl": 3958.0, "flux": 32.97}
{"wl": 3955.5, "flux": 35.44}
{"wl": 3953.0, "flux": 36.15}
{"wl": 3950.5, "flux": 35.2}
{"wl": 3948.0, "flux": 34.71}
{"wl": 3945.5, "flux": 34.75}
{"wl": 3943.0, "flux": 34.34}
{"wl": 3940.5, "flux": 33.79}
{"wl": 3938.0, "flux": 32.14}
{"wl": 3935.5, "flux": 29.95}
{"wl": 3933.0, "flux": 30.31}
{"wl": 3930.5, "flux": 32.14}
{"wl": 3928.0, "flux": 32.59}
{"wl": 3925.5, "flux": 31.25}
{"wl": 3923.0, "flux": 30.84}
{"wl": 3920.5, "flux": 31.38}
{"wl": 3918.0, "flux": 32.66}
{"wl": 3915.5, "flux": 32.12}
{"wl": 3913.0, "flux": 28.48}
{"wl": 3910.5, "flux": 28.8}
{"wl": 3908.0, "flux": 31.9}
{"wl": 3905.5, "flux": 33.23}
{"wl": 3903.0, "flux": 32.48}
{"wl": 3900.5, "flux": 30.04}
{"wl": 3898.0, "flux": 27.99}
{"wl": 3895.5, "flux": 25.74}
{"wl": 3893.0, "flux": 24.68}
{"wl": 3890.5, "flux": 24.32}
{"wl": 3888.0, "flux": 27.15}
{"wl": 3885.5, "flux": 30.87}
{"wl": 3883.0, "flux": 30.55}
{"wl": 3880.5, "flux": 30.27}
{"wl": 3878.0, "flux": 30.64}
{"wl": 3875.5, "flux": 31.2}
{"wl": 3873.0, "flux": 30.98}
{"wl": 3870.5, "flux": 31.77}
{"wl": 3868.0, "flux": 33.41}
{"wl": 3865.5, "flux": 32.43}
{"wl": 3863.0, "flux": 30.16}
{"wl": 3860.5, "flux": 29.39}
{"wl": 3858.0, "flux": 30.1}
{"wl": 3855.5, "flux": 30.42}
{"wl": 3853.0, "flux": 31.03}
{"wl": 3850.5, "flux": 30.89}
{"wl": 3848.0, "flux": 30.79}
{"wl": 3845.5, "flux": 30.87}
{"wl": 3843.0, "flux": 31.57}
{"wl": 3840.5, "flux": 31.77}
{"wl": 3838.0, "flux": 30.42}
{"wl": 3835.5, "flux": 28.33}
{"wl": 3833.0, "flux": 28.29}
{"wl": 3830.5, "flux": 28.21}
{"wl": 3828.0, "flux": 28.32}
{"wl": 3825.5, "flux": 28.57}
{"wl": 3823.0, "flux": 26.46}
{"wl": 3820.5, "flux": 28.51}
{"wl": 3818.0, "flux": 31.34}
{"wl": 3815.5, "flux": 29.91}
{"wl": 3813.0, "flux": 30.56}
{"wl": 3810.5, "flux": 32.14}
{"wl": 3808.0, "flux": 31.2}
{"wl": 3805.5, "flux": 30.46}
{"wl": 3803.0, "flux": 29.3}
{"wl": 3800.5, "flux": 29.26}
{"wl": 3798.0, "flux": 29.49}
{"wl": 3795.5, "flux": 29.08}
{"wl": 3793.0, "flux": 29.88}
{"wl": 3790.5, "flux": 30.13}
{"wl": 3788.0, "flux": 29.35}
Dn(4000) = 1.3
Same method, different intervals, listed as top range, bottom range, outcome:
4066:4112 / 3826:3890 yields 1.37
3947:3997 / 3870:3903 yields 1.25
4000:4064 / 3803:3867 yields 1.31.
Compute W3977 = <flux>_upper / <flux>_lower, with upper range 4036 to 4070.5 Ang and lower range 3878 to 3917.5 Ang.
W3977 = 1.25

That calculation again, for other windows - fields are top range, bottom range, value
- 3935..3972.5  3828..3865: 1.10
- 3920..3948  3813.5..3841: 1.11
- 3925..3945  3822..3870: 1.07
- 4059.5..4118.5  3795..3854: 1.23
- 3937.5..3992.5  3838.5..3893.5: 1.14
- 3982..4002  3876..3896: 1.25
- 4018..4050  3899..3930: 1.12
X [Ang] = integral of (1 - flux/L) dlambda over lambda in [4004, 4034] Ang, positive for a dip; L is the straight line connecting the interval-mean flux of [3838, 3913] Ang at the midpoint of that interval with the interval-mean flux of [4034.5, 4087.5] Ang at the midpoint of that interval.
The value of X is 0.5 Ang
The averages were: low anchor 30.2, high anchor 37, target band 34.8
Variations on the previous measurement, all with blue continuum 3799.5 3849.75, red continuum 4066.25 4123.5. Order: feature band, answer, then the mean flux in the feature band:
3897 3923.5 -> 0.9 Ang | 30.9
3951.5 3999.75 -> -1.0 Ang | 34.4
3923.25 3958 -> -0.4 Ang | 33.2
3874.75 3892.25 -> 1.3 Ang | 29.1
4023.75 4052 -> 0.0 Ang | 35.3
